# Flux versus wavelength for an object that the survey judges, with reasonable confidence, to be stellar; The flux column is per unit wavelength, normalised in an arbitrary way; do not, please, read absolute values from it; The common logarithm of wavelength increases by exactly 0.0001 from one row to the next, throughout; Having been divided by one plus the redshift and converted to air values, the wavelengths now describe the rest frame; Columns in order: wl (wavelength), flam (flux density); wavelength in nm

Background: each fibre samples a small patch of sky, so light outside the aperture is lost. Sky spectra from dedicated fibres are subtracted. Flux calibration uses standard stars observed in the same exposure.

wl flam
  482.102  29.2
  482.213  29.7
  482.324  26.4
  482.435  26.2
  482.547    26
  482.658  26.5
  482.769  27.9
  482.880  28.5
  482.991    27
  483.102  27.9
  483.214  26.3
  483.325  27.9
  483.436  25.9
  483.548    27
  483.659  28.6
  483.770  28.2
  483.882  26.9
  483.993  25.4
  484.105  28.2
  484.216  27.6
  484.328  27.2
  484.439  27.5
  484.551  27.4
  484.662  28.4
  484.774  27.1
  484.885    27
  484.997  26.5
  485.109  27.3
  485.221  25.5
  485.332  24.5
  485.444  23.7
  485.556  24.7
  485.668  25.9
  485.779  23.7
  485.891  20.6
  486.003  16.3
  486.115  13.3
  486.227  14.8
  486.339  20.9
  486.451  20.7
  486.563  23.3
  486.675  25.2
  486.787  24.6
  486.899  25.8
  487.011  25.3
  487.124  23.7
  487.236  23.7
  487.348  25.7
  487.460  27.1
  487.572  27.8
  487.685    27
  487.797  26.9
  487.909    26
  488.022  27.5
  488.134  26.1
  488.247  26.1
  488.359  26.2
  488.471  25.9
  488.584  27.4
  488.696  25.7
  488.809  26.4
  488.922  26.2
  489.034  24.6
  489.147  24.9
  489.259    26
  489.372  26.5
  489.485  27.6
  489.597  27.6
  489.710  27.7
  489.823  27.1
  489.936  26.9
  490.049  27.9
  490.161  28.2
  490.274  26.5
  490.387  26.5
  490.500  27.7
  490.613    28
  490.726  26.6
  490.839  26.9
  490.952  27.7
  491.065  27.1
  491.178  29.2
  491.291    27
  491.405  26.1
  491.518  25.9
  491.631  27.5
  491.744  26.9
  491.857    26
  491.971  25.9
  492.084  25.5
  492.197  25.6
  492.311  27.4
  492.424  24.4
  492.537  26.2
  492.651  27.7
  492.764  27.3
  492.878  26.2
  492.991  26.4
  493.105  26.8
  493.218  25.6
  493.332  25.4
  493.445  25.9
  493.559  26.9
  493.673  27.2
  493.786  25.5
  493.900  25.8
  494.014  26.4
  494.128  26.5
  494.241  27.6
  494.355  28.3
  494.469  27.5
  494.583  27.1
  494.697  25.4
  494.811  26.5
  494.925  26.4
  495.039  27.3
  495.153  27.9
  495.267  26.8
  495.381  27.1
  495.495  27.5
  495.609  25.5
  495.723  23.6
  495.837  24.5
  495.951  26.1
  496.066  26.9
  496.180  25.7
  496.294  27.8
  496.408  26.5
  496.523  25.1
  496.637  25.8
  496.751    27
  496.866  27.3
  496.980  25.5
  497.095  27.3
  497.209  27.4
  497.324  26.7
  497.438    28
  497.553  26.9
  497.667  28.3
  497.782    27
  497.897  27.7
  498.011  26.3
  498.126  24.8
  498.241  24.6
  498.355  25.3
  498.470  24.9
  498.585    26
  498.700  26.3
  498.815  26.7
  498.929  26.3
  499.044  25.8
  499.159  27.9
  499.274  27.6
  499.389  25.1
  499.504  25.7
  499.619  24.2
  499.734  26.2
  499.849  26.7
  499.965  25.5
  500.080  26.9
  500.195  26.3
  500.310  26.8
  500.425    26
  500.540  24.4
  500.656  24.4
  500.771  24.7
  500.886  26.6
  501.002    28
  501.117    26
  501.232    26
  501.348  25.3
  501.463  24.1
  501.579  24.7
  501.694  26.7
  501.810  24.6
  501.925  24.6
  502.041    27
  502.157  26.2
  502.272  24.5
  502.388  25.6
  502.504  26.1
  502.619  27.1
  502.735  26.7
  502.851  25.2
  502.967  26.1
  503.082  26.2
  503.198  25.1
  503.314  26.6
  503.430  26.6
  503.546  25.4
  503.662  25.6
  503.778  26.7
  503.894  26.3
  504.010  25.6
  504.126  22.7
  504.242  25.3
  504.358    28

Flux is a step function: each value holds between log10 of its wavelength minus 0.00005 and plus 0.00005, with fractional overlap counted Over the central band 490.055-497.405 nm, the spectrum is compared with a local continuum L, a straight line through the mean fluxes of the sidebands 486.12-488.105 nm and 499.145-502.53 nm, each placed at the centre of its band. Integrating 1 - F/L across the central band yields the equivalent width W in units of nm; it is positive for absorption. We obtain -0.49 nm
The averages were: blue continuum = 24.2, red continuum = 25.8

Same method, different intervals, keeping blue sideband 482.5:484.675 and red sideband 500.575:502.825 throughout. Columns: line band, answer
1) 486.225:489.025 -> 0.18 nm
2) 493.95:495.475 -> -0.04 nm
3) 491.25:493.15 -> 0.01 nm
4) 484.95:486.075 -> 0.14 nm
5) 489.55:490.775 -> -0.03 nm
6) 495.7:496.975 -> 0.01 nm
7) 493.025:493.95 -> 0.01 nm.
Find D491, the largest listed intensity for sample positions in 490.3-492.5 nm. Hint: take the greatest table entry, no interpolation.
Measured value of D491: 29.2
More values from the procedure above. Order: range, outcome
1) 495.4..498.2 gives 28.3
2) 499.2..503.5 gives 28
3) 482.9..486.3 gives 28.6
